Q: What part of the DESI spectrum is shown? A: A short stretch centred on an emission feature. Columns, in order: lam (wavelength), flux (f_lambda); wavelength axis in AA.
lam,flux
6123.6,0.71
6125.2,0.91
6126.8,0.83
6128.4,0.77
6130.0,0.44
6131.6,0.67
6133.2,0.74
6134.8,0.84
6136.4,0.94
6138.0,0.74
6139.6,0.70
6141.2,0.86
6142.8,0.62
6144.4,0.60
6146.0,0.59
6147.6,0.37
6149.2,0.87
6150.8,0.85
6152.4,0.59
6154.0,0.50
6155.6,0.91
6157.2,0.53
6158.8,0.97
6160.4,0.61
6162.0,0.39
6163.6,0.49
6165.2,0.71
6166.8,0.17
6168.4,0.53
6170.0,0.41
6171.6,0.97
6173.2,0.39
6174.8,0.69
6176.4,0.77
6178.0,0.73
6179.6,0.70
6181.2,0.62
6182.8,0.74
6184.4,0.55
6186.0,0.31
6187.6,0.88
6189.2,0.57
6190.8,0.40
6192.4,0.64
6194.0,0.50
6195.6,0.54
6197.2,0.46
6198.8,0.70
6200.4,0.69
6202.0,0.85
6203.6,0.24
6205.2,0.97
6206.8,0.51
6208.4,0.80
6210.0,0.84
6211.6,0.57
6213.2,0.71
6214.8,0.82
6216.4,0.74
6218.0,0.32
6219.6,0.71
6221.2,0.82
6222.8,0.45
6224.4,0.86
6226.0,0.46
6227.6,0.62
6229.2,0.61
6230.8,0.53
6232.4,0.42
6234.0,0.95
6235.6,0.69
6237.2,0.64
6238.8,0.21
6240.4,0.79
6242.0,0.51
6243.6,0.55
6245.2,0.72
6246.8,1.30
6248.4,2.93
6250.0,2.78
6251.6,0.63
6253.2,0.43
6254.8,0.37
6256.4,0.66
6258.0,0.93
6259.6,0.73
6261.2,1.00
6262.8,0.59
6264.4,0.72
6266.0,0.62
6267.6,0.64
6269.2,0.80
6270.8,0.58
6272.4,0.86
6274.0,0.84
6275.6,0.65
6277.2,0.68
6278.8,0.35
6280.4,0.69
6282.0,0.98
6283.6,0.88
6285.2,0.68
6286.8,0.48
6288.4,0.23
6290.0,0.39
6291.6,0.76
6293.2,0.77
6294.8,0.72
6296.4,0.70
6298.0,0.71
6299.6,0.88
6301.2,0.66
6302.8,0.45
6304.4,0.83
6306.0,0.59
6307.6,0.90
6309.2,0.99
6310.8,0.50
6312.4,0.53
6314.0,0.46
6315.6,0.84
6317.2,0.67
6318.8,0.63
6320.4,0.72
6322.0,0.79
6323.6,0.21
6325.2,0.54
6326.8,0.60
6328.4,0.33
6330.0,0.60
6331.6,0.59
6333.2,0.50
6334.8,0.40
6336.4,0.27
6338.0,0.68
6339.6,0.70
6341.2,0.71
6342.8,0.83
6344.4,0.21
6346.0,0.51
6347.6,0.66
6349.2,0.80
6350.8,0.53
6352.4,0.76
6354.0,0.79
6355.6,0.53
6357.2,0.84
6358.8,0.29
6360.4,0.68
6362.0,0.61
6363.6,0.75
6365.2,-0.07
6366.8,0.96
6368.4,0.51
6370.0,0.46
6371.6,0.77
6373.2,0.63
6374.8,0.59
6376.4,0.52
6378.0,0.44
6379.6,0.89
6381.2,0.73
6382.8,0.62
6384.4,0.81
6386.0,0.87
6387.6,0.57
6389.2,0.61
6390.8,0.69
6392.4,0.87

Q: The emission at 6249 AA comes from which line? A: H-gamma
